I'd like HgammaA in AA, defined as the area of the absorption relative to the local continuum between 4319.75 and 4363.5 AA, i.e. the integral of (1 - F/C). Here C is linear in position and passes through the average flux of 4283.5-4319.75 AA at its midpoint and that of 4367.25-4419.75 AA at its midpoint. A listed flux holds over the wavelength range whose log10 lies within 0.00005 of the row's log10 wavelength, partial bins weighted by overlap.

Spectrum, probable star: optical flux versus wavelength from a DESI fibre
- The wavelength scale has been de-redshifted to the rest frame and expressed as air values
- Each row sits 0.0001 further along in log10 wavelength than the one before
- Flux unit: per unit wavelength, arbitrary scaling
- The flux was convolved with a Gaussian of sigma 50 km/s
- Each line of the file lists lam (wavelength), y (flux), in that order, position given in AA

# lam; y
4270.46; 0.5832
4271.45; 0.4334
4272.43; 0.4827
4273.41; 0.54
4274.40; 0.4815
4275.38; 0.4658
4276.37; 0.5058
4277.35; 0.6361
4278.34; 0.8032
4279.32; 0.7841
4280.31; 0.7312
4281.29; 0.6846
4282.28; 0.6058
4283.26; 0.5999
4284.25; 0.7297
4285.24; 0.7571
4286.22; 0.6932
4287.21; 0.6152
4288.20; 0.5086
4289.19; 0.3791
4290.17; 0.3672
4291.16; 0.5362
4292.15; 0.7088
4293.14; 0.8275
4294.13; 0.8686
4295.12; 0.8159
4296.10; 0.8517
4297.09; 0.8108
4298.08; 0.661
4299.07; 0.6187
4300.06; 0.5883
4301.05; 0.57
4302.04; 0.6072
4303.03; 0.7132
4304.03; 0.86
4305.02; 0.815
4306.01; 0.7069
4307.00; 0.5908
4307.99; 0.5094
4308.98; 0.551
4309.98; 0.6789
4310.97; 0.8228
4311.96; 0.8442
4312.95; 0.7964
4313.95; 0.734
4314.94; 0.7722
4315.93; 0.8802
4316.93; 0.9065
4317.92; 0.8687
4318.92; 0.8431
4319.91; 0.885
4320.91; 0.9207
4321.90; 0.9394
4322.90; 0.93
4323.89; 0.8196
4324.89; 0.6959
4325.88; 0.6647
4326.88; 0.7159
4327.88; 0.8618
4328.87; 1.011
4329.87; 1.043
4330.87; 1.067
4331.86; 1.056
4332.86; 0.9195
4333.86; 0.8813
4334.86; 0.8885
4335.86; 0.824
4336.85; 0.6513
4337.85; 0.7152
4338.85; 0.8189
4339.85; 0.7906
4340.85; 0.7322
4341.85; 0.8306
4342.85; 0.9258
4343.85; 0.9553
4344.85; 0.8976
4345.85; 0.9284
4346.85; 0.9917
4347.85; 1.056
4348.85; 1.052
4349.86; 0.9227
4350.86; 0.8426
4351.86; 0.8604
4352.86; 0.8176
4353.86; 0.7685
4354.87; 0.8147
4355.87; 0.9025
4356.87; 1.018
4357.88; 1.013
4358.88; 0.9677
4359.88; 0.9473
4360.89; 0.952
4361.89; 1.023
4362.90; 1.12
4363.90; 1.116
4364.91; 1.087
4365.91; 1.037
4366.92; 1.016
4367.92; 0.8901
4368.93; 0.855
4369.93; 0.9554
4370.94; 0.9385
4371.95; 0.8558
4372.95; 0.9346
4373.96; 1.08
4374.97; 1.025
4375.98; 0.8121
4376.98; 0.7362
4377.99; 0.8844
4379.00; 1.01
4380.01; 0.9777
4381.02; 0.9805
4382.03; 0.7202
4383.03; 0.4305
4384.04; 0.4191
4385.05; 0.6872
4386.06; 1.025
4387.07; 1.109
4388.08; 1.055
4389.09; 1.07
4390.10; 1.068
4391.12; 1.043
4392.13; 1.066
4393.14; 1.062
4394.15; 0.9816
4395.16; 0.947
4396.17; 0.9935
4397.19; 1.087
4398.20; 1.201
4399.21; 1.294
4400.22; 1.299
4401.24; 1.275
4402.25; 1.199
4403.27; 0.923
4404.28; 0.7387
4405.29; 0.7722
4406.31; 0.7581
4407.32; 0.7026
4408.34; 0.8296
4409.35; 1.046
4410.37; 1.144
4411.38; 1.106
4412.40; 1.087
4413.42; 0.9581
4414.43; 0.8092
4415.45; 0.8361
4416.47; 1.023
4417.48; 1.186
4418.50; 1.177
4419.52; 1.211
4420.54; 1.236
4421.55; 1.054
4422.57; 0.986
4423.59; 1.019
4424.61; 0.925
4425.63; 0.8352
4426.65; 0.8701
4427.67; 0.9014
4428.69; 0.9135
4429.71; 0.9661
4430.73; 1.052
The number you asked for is -4.1 AA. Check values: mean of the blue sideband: 0.707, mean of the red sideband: 0.966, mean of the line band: 0.897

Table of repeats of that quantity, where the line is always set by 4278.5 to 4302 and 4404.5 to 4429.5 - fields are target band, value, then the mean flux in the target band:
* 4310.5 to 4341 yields -4.0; 0.85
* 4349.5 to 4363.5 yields -1.7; 0.928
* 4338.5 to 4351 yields -1.7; 0.906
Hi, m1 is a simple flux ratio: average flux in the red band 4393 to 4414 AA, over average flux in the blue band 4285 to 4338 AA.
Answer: 1.3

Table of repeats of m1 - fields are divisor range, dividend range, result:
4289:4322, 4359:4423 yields 1.34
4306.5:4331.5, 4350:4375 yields 1.17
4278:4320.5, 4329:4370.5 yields 1.31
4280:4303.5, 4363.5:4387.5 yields 1.36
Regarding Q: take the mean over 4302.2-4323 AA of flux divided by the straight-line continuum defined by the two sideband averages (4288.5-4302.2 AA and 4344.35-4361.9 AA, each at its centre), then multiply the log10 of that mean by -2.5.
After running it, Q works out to -0.06 mag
